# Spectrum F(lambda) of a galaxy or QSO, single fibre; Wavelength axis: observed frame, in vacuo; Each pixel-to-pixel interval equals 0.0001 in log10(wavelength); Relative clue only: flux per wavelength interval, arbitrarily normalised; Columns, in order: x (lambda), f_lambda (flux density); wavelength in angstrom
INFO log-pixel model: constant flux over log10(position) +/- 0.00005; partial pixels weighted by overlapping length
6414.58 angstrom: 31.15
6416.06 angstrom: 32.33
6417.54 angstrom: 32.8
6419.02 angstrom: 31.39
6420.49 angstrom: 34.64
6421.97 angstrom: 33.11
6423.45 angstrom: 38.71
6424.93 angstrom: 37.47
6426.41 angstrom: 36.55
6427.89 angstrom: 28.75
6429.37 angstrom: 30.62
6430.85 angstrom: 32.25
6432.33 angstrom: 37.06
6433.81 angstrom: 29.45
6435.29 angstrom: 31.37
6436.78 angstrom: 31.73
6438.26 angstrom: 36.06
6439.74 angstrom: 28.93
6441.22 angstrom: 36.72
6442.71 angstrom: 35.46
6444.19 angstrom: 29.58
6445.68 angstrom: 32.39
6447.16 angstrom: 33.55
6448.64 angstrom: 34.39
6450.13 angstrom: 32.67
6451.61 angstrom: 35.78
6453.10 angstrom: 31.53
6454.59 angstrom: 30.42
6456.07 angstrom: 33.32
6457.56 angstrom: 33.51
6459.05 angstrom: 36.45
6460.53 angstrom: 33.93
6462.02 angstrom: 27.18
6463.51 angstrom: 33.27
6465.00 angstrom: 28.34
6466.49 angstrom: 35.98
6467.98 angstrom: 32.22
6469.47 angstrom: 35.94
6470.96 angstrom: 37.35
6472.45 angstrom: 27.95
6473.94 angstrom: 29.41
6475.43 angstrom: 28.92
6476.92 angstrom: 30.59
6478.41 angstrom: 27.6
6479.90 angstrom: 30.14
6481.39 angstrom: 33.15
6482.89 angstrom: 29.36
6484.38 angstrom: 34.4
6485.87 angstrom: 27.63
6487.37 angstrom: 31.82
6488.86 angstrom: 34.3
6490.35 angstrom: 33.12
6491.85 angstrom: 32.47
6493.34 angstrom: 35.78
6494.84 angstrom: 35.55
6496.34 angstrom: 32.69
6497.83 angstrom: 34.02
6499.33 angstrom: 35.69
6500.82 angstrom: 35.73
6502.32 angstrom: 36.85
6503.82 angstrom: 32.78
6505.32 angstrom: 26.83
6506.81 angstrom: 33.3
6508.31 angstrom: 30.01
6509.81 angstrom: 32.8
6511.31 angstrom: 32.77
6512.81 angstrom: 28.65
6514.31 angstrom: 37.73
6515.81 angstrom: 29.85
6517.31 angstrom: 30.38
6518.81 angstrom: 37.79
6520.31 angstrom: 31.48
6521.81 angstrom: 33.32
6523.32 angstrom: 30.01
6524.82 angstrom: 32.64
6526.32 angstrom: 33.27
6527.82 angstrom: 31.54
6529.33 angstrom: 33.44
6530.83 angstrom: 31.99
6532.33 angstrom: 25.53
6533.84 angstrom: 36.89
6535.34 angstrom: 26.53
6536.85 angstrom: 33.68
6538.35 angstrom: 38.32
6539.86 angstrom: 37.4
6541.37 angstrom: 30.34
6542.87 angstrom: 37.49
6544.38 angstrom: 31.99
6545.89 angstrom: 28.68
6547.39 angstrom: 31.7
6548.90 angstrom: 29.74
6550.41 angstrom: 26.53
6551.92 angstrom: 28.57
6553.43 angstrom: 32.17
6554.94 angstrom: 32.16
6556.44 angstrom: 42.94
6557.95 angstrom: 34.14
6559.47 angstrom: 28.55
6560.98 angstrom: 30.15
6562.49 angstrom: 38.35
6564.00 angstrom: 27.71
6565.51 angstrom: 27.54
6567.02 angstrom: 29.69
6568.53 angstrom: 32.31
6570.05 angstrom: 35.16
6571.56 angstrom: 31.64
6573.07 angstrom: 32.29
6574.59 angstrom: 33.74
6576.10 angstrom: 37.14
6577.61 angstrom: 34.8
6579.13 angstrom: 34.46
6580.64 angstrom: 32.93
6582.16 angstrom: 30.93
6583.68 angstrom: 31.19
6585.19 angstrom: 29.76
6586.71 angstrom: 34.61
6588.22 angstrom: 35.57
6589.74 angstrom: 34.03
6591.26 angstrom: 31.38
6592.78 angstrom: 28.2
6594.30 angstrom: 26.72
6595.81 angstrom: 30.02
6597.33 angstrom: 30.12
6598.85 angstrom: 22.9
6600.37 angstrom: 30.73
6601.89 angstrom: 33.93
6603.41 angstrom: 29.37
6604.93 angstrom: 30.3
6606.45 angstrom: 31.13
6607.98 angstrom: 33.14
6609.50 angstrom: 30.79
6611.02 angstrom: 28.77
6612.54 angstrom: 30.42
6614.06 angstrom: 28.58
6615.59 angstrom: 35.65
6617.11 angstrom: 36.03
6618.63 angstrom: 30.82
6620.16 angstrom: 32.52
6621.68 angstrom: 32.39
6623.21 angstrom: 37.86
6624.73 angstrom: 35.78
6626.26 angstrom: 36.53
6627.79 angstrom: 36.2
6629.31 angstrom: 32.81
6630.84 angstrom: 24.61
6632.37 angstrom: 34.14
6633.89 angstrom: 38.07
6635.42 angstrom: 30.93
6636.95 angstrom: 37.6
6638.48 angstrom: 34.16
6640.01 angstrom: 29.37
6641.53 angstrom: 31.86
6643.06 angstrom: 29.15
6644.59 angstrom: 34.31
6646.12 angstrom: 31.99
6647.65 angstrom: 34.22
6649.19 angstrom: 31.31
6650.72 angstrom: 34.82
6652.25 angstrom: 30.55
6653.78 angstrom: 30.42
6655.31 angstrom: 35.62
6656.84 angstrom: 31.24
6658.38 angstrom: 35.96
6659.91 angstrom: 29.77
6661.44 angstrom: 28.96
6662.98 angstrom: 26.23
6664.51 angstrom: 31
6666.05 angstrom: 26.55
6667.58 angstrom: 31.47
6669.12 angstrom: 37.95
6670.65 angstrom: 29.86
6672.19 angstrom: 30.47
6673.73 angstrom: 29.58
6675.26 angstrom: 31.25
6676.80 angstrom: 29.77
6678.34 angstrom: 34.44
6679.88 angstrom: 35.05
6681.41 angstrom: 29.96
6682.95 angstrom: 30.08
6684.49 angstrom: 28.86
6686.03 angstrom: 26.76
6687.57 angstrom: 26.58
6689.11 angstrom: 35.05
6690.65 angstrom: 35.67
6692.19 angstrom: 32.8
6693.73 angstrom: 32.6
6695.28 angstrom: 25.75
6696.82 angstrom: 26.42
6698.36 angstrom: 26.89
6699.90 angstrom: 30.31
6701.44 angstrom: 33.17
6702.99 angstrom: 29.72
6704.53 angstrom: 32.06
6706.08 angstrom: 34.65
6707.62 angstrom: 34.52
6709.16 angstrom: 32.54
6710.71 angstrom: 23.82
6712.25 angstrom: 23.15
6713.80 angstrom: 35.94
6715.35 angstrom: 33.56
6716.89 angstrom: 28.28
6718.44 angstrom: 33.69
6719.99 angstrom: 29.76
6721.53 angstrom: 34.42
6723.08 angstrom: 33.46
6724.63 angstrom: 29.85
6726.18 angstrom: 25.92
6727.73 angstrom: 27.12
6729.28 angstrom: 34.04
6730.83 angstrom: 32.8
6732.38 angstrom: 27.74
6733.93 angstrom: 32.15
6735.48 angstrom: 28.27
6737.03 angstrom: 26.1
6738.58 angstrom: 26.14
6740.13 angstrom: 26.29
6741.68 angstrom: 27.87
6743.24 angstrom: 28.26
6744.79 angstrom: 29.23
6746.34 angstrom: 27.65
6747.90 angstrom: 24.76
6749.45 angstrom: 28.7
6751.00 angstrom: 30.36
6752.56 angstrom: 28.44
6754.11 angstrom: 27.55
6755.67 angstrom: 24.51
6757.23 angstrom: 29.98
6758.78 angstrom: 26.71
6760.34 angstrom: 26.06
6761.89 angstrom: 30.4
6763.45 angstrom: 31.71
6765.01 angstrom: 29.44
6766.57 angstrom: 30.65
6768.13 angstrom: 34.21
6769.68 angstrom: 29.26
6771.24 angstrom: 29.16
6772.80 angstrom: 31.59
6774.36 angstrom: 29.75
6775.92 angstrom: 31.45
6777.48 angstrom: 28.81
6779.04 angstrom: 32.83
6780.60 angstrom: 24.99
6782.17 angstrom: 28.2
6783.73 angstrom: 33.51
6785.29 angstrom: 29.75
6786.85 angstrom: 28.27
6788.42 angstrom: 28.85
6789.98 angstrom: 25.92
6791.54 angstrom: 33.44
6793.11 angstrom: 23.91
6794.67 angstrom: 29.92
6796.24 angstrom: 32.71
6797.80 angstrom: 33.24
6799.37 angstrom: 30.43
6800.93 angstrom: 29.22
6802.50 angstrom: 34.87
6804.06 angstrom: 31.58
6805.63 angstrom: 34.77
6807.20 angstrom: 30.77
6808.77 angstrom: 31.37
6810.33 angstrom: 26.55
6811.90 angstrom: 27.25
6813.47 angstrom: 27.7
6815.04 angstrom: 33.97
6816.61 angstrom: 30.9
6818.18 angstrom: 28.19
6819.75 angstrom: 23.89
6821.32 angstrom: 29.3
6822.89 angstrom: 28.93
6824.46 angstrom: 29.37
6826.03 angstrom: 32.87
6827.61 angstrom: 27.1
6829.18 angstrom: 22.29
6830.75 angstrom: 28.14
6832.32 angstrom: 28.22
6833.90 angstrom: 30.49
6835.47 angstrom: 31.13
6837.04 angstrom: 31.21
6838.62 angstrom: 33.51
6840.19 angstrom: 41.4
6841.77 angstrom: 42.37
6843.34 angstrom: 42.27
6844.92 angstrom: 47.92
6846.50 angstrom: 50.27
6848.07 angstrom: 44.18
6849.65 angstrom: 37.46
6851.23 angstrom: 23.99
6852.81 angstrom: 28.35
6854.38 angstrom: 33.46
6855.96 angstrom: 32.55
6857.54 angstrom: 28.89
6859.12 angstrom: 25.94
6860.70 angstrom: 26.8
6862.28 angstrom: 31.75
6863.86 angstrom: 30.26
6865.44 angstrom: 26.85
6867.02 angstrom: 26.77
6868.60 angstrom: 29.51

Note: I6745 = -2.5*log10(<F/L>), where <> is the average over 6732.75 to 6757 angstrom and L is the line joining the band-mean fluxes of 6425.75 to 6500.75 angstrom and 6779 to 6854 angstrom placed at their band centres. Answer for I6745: 0.15 mag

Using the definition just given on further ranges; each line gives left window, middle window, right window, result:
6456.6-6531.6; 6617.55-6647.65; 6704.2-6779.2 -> -0.08 mag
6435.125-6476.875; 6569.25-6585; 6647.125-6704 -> -0.05 mag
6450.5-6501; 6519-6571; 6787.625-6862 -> 0.00 mag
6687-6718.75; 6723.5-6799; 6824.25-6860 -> 0.10 mag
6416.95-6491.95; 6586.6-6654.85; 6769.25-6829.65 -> -0.03 mag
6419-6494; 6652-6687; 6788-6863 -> 0.04 mag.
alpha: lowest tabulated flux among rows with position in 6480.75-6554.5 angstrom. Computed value 25.53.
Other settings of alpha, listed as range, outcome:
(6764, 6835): 22.29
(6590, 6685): 22.9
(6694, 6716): 23.15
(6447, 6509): 26.83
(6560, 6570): 27.54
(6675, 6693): 26.58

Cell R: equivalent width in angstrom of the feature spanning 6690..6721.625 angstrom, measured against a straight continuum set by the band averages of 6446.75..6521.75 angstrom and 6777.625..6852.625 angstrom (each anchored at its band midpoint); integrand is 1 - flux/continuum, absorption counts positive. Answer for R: 1.1 angstrom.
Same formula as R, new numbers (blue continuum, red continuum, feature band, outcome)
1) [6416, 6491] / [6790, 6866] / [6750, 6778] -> 2.1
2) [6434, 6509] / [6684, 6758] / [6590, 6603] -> 0.7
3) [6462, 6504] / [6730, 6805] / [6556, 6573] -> -0.4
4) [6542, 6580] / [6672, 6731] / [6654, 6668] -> 0.2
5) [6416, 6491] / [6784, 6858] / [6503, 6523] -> 0.2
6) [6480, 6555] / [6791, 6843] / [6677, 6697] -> 0.4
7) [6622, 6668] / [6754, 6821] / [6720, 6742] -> 1.0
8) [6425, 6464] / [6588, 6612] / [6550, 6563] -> -0.7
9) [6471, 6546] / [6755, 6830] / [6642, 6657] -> -0.7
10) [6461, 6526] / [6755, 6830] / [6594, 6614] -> 0.9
